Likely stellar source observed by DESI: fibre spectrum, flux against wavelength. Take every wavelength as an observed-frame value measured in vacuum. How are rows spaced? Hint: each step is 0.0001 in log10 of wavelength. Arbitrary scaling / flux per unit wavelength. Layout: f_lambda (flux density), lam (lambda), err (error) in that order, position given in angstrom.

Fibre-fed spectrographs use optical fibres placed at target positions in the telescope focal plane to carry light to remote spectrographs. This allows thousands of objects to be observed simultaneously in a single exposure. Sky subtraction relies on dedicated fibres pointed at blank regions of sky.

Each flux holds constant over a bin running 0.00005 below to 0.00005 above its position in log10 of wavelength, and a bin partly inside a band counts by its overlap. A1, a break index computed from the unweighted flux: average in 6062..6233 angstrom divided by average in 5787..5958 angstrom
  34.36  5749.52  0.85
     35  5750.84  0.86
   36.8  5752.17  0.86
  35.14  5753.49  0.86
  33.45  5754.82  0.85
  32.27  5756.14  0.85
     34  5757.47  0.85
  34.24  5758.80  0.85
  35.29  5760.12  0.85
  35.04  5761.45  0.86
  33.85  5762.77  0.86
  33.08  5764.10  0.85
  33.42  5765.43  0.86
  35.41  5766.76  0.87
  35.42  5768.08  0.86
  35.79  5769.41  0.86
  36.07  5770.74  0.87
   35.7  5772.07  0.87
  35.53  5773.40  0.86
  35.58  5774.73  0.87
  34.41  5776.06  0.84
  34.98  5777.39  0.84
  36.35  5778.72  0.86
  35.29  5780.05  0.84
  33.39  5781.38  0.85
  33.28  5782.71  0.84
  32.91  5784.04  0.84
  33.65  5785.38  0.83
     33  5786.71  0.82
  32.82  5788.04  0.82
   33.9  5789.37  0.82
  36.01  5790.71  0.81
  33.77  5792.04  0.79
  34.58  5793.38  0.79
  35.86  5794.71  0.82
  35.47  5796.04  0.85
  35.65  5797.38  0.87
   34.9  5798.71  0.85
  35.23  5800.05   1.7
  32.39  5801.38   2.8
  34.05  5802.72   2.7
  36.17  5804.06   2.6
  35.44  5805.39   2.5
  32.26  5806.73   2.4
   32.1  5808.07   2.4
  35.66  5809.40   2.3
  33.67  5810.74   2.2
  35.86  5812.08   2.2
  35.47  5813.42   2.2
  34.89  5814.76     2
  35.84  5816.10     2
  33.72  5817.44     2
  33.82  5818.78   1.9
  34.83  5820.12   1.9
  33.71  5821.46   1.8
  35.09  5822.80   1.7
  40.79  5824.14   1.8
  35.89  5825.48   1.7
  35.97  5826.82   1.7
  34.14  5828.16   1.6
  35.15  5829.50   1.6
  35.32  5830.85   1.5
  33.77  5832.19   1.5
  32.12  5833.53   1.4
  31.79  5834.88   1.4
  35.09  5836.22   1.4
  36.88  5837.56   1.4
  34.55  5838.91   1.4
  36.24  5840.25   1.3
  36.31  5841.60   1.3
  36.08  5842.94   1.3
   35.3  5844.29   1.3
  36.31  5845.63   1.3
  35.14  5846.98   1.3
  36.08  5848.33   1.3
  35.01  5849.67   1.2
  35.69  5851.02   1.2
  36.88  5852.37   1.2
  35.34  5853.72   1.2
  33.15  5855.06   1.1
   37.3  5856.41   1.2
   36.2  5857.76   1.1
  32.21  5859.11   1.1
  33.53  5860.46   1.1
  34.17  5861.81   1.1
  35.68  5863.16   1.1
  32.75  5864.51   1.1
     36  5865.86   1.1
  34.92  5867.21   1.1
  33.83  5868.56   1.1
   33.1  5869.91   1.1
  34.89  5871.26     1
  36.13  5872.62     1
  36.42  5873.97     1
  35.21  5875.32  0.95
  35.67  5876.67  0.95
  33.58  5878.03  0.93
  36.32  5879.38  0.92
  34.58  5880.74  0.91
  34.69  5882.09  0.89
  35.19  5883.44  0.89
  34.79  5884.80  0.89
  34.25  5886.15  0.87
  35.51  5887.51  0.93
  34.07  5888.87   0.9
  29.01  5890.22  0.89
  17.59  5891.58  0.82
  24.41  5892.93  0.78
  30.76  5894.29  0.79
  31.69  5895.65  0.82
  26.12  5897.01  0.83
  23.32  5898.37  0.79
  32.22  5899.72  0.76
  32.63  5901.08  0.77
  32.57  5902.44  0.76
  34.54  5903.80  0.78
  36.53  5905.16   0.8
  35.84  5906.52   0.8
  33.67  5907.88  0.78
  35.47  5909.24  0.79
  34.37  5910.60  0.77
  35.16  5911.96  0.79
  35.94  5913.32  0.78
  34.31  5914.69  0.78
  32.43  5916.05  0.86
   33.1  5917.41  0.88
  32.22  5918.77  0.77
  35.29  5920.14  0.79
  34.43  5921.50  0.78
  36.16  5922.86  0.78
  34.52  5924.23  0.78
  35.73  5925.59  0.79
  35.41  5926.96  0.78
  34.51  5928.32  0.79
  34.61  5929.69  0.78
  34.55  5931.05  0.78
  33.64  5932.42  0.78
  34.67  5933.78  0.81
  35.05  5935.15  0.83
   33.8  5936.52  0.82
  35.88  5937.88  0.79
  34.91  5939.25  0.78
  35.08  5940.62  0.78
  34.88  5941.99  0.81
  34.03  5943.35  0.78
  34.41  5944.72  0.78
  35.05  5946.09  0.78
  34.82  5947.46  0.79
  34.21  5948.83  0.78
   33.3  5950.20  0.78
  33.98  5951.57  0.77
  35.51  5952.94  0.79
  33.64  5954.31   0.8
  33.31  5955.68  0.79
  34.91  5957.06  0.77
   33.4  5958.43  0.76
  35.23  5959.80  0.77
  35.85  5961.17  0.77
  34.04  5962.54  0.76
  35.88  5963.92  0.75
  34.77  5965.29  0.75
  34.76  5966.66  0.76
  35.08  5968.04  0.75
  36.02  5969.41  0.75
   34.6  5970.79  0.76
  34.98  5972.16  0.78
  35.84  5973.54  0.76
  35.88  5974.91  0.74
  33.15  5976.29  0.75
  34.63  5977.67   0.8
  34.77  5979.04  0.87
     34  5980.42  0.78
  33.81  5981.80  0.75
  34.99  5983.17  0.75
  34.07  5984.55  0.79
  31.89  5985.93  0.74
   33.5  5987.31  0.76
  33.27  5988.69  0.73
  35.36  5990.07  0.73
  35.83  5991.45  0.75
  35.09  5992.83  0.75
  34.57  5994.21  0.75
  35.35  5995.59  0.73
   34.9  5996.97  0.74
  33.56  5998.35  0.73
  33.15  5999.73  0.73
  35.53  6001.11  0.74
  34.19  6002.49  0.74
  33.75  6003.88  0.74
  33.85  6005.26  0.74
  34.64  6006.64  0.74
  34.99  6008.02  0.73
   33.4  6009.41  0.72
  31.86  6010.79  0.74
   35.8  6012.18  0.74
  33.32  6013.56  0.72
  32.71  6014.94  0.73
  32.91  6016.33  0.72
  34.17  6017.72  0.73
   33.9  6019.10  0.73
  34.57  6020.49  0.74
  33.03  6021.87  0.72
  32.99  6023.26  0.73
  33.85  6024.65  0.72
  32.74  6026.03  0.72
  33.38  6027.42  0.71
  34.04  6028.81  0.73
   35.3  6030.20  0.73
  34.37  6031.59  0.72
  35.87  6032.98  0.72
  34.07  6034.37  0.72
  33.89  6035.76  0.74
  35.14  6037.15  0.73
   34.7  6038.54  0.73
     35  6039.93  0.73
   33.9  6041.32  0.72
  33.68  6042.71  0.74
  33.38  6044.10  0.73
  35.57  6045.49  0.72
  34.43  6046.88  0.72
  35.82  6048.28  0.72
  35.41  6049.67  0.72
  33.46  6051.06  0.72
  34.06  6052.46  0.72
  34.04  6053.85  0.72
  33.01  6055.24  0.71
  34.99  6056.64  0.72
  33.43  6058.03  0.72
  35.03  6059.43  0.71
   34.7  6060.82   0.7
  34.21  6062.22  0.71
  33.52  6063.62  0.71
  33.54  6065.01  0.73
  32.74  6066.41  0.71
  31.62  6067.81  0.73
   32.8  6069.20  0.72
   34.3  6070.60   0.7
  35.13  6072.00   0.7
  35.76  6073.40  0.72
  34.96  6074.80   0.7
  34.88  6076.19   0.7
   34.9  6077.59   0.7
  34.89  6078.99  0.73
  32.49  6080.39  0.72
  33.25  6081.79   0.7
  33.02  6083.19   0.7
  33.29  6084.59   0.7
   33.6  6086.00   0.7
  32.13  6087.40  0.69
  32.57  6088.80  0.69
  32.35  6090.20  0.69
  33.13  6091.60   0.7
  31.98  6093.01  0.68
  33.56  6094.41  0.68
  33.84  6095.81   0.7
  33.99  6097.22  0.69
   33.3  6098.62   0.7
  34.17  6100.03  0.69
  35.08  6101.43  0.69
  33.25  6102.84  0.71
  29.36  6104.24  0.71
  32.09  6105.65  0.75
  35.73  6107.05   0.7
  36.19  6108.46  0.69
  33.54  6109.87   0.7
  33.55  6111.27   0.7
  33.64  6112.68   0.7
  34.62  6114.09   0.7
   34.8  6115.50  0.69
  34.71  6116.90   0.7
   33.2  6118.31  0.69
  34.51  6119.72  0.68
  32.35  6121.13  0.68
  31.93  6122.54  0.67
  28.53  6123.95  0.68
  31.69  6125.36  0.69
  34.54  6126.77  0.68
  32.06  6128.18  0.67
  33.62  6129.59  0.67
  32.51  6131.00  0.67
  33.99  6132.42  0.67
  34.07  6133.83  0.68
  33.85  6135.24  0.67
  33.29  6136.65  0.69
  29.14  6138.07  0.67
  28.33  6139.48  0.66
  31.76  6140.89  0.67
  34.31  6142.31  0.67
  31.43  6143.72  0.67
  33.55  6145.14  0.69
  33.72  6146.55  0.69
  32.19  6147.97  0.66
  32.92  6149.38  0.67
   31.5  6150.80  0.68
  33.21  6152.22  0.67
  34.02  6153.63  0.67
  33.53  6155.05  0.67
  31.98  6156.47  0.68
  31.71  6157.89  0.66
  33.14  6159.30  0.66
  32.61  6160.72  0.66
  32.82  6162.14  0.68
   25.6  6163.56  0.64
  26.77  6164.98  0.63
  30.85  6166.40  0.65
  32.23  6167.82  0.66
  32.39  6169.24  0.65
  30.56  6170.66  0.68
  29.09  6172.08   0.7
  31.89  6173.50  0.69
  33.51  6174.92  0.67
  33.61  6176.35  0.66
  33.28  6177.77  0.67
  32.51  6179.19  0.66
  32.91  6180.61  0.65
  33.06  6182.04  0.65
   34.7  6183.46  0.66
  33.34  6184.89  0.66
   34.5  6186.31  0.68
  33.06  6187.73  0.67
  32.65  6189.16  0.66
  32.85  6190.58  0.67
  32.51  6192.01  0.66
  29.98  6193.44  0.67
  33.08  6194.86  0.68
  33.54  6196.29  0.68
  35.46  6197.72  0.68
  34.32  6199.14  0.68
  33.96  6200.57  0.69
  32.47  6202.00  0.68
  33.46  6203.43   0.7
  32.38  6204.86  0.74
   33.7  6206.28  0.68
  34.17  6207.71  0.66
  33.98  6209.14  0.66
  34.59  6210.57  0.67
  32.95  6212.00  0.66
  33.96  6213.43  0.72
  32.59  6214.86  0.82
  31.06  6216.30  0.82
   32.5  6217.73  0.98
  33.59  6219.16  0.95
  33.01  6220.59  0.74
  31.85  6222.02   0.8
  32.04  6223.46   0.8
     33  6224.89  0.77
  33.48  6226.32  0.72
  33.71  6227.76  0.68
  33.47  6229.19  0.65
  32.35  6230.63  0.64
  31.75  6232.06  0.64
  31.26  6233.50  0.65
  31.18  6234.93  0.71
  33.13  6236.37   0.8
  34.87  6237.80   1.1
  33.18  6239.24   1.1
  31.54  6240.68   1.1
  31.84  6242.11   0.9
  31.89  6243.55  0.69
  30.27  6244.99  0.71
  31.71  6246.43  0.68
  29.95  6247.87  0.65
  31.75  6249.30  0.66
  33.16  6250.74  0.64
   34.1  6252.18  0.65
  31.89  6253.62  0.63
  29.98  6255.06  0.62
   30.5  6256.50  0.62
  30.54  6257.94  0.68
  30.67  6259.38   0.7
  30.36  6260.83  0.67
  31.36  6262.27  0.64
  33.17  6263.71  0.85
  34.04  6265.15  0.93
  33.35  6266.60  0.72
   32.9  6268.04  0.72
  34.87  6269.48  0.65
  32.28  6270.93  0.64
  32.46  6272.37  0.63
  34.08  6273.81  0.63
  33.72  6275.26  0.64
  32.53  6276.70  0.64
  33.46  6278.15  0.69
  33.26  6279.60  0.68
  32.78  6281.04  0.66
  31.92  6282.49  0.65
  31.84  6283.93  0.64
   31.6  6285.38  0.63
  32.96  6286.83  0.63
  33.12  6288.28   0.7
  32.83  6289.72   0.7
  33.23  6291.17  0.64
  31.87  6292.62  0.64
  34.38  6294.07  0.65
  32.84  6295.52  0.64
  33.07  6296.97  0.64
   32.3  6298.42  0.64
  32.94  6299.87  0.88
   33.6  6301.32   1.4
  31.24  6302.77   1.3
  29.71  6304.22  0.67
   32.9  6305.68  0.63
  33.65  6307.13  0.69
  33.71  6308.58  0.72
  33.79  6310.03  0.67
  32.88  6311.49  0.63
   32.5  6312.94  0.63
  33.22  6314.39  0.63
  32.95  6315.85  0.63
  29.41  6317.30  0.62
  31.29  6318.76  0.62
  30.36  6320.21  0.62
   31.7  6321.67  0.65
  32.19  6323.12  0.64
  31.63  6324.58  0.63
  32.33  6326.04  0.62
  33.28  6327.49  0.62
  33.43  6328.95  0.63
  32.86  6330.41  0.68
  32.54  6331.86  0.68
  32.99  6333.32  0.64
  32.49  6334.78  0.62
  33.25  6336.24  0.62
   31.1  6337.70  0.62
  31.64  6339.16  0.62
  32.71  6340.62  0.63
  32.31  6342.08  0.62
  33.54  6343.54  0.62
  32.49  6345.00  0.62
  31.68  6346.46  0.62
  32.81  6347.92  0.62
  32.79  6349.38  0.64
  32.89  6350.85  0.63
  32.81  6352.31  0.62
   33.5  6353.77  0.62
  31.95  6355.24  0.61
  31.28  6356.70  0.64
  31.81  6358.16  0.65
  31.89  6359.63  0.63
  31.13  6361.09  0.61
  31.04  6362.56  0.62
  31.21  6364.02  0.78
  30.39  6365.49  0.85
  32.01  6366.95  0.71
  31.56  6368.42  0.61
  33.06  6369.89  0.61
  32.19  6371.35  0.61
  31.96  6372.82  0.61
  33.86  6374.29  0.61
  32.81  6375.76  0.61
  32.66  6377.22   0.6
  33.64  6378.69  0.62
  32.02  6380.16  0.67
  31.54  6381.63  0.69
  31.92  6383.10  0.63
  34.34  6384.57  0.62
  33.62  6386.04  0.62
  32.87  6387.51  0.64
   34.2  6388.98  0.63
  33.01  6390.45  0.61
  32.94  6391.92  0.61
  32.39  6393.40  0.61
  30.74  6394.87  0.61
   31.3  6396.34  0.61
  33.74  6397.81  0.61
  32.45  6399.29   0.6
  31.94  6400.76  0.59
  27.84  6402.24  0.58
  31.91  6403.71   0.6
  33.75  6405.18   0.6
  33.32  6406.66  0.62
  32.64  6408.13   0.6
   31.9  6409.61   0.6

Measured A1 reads 1.0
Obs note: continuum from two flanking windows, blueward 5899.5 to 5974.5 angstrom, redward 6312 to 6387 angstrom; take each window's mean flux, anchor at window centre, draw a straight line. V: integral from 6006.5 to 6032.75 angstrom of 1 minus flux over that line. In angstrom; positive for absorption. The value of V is 0.3 angstrom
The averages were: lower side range 34.6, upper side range 32.3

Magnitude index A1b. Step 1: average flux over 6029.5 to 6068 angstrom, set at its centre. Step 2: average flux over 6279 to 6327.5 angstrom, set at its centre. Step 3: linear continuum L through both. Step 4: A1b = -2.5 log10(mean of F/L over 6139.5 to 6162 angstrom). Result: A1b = 0.03 mag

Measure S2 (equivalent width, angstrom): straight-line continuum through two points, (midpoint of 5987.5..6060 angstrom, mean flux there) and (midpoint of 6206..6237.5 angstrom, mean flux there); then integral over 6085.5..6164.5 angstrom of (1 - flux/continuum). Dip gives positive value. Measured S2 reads 1.7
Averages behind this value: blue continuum 34.2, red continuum 32.9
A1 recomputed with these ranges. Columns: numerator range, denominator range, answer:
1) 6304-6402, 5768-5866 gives 0.93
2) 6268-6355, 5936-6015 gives 0.95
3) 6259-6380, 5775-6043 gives 0.95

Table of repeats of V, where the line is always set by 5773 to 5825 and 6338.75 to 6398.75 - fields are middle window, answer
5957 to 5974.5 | -0.5 angstrom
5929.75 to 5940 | -0.2 angstrom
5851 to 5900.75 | 1.8 angstrom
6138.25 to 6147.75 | 0.4 angstrom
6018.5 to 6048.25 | -0.4 angstrom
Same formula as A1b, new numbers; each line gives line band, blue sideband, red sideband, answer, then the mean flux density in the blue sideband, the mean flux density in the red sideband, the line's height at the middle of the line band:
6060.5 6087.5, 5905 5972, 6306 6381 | 0.00 mag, 34.7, 32.3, 33.9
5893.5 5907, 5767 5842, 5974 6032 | 0.10 mag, 34.8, 34.1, 34.4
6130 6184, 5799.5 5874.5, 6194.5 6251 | 0.03 mag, 34.9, 32.8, 33.2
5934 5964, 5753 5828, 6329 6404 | -0.02 mag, 34.7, 32.3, 34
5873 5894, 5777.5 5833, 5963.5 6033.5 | 0.06 mag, 34.7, 34.3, 34.5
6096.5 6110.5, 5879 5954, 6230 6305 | -0.03 mag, 33.5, 32.3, 32.9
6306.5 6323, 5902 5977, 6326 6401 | 0.01 mag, 34.7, 32.4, 32.7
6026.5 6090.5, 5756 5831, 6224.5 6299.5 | -0.02 mag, 34.7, 32.5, 33.4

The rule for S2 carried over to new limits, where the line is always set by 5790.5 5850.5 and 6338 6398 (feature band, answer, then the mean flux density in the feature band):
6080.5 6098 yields 0.3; 33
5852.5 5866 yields 0.1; 34.7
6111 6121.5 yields -0.1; 34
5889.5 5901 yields 2.5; 27.2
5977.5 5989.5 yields 0.1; 33.9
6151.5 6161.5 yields 0.1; 32.9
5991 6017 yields 0.0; 34.2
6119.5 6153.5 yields 1.0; 32.5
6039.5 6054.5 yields -0.2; 34.4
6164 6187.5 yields 0.8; 32.1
